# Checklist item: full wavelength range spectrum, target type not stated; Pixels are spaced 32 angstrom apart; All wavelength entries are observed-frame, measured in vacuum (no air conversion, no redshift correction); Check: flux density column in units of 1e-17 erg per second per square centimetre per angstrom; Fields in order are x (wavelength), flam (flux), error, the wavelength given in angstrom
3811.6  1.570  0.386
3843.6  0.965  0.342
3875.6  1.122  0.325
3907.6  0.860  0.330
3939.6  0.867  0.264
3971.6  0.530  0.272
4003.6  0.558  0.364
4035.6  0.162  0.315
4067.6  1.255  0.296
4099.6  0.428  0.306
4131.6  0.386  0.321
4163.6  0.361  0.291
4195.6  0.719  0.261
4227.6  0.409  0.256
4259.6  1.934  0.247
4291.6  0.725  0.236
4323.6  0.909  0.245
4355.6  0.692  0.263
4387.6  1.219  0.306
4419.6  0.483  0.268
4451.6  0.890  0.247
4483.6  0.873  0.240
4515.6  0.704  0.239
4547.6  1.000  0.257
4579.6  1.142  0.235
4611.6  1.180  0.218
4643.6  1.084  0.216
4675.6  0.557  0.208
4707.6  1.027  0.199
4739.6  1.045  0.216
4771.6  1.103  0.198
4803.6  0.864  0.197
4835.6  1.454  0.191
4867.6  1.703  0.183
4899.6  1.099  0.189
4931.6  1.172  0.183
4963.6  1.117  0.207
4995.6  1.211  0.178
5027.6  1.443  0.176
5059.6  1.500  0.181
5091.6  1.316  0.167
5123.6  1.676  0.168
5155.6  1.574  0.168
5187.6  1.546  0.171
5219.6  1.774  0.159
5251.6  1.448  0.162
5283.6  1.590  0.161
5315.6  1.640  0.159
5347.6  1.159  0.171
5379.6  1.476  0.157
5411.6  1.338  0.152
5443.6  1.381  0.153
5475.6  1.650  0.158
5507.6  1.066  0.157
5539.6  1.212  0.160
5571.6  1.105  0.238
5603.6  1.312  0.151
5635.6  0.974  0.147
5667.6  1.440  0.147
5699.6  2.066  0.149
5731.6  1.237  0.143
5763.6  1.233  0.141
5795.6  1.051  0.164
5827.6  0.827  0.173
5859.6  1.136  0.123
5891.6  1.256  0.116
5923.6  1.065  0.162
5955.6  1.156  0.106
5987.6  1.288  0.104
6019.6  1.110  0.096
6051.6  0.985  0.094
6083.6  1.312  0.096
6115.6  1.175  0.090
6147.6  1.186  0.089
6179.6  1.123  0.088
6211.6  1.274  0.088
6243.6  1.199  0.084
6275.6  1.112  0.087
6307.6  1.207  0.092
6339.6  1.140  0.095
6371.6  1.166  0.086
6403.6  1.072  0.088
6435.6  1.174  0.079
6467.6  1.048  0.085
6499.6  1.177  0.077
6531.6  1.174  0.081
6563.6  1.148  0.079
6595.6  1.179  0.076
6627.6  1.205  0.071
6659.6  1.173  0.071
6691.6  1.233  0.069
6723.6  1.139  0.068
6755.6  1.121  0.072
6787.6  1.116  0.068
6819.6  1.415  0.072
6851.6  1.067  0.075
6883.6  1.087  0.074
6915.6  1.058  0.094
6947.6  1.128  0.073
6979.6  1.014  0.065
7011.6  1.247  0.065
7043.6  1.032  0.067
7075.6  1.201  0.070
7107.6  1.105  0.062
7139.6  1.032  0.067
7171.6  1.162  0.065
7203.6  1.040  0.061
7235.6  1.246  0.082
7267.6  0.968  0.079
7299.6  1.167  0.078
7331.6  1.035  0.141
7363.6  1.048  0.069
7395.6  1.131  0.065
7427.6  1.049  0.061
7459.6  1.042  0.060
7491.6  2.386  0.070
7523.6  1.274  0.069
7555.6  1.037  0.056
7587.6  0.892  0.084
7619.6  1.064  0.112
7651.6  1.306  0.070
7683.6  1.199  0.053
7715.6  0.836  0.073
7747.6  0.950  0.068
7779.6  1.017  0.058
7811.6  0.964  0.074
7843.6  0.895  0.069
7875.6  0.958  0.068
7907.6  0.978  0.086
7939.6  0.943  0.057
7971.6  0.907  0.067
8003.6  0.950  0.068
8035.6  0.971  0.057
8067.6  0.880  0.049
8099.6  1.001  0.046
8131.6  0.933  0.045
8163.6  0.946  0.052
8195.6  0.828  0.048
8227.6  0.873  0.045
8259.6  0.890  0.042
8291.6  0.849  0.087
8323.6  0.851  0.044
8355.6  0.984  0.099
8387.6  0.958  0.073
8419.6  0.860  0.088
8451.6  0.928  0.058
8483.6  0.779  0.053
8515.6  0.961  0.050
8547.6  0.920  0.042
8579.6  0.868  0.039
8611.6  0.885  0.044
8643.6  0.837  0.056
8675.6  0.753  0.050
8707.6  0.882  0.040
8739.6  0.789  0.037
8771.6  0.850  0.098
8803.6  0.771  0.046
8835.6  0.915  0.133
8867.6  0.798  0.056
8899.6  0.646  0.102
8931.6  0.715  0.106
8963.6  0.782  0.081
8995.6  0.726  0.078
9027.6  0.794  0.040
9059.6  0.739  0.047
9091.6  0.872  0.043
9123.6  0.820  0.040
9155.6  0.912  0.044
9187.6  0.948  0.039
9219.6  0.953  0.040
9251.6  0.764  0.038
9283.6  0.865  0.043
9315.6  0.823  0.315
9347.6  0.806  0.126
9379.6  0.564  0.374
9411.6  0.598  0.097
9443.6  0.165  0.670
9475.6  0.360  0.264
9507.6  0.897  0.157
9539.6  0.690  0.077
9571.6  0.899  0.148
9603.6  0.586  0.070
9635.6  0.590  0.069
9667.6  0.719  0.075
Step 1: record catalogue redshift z 0.14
